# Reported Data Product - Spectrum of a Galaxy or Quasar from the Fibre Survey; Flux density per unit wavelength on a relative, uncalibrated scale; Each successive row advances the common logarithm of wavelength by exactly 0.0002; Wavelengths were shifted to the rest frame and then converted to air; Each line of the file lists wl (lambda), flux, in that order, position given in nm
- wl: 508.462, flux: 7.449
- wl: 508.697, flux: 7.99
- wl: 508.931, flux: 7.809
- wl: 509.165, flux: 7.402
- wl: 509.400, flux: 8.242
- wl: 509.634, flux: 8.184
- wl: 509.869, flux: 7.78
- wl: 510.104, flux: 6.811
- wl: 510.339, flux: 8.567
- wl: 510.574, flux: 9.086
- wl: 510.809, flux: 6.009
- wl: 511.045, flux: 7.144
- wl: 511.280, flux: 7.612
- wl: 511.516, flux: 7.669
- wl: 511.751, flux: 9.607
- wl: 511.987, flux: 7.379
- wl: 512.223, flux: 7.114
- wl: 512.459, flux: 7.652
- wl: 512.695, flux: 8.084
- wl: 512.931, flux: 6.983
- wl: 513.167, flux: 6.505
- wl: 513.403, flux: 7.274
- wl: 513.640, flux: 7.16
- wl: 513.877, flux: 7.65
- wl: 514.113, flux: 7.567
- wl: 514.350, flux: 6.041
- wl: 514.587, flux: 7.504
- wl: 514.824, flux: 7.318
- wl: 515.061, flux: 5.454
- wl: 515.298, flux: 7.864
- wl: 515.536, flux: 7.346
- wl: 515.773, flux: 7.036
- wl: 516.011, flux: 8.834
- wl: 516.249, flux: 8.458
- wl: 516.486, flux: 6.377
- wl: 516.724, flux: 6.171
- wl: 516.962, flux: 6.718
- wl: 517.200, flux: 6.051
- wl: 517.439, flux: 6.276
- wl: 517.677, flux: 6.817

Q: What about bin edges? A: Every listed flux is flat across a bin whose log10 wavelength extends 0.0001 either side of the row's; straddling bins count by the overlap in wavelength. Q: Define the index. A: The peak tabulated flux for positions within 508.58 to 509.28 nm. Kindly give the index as 7.99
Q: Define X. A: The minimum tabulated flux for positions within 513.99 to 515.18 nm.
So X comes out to 5.454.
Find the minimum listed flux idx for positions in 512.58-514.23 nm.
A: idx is 6.505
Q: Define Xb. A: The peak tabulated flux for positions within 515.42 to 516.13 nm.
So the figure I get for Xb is 8.834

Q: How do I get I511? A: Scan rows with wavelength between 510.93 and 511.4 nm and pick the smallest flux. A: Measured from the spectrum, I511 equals 7.144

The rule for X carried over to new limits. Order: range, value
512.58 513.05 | 6.983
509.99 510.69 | 6.811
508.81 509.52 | 7.402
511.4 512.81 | 7.114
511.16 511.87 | 7.612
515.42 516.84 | 6.171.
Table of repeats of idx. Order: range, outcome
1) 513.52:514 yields 7.16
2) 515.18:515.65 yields 7.346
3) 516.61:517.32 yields 6.051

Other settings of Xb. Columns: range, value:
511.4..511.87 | 9.607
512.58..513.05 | 8.084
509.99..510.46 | 8.567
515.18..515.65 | 7.864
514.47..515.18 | 7.504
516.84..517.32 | 6.718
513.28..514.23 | 7.65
